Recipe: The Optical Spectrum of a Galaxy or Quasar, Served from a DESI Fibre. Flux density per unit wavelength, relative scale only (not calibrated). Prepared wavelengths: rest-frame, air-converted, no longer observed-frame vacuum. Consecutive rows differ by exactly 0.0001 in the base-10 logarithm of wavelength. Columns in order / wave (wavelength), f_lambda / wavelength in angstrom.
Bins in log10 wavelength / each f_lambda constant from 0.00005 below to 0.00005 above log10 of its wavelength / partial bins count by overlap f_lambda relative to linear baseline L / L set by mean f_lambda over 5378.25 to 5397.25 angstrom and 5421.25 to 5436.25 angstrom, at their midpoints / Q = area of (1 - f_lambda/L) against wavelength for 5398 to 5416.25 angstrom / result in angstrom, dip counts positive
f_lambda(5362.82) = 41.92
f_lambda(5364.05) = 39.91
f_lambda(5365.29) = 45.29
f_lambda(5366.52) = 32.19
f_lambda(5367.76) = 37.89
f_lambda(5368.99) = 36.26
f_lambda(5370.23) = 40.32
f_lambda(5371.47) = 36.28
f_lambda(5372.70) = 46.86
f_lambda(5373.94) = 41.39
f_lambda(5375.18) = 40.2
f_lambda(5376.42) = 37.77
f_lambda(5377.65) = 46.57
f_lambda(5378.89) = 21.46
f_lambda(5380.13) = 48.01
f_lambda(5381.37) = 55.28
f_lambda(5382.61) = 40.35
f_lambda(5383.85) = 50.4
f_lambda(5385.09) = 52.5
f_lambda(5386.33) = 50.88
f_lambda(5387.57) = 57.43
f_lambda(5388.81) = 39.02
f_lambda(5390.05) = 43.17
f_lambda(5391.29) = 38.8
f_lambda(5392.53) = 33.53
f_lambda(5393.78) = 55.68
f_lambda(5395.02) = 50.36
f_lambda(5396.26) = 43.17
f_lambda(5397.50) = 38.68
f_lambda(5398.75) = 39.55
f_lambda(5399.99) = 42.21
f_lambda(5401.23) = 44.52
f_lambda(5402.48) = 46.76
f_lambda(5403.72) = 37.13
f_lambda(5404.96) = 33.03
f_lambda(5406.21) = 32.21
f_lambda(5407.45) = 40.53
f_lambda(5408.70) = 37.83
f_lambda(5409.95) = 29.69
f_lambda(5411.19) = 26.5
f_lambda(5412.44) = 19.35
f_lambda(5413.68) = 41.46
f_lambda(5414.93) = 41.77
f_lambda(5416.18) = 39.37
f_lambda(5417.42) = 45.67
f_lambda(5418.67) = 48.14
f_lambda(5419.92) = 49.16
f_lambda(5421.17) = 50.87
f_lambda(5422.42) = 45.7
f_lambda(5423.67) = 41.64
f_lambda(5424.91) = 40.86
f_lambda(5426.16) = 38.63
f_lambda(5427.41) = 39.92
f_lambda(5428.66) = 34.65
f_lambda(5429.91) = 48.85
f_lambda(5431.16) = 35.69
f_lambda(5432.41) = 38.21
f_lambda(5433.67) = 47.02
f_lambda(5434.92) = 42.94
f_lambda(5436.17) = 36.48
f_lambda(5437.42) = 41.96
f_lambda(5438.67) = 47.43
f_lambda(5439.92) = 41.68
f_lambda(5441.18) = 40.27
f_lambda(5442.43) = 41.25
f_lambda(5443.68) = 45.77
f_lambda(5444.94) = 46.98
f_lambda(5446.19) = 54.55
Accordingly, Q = 2.82 angstrom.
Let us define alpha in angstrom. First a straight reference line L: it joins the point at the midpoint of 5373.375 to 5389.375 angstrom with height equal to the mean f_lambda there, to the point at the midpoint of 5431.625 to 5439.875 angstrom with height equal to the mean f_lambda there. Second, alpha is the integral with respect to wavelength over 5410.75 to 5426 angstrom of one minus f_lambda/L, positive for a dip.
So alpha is 0.7 angstrom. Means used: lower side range 44.7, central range 41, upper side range 42.2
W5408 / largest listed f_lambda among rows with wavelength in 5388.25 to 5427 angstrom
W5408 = 55.68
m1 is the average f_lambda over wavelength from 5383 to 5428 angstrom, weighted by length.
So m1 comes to 41.8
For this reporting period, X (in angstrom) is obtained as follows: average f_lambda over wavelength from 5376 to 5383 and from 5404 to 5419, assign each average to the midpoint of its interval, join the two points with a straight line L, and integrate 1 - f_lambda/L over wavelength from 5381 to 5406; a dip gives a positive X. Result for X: -3.2 angstrom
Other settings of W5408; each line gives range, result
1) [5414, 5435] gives 50.87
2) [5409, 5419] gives 48.14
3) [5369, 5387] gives 55.28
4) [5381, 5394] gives 57.43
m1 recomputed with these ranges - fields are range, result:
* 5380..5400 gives 45.9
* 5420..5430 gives 42.7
